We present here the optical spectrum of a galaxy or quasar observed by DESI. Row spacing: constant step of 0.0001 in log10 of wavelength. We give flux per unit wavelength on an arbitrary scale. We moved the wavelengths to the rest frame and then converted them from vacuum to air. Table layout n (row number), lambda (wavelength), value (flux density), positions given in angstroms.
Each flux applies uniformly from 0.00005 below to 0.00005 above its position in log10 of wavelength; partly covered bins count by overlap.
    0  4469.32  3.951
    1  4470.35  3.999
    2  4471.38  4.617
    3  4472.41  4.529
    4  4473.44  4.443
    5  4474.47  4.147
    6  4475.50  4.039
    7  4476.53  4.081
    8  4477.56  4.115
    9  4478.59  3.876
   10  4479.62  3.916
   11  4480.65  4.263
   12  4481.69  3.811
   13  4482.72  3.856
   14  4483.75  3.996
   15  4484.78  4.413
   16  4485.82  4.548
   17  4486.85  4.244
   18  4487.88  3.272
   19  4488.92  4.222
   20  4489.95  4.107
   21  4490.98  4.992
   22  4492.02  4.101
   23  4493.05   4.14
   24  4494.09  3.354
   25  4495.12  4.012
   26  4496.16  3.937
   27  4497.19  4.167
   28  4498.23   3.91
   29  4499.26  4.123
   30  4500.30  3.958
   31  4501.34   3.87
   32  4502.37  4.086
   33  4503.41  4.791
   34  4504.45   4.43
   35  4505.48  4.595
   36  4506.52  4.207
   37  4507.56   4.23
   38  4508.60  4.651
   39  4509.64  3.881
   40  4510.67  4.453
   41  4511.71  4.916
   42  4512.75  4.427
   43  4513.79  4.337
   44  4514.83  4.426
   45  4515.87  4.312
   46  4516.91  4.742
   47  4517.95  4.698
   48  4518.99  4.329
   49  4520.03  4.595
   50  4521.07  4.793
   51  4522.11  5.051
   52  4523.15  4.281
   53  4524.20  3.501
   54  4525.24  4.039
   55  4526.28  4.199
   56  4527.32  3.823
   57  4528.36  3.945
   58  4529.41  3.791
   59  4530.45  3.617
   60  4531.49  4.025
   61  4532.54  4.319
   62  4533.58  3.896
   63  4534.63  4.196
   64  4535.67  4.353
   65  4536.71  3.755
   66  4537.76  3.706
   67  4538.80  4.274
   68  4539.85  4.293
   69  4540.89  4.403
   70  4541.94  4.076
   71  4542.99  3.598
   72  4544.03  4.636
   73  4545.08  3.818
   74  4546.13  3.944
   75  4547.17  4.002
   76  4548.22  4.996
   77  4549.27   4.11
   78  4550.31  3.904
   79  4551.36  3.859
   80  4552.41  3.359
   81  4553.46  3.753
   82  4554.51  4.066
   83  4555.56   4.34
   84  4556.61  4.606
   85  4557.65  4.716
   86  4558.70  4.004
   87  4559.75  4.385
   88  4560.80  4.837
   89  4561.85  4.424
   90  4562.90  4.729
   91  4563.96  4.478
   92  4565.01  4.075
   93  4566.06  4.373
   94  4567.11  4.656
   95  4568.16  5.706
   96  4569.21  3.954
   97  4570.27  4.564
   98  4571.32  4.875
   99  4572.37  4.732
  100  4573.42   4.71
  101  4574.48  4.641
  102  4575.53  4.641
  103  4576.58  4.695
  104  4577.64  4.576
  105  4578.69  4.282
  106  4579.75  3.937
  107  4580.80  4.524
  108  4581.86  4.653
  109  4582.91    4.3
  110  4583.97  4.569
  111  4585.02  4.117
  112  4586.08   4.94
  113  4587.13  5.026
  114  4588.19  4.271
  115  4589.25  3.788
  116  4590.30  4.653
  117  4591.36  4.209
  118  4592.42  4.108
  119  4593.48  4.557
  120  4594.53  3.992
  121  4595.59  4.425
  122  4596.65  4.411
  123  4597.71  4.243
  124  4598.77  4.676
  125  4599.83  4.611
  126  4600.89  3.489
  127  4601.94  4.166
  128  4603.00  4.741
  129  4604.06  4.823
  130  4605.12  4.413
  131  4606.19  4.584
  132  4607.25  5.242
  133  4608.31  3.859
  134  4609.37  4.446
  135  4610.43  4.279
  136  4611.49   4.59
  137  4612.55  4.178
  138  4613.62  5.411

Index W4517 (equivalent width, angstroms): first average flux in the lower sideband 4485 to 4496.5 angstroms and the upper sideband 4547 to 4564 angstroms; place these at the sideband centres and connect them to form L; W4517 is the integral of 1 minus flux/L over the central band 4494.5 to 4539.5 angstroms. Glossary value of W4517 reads -0.6 angstroms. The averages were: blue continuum 4.09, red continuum 4.27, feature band 4.22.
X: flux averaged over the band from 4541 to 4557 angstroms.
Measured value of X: 4.07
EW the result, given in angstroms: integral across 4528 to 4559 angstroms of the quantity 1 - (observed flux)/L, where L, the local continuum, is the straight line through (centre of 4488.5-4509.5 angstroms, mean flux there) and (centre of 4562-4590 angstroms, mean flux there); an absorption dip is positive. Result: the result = 2.17 angstroms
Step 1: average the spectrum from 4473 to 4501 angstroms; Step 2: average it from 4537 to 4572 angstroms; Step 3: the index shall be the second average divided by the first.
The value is 1.05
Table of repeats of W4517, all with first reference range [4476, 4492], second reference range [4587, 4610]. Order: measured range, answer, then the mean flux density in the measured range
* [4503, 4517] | -0.9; 4.45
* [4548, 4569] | -0.3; 4.35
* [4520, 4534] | 0.3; 4.12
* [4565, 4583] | -1.0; 4.57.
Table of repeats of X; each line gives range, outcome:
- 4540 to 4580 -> 4.36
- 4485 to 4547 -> 4.19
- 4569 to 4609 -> 4.45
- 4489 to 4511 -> 4.19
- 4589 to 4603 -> 4.29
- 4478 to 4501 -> 4.05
